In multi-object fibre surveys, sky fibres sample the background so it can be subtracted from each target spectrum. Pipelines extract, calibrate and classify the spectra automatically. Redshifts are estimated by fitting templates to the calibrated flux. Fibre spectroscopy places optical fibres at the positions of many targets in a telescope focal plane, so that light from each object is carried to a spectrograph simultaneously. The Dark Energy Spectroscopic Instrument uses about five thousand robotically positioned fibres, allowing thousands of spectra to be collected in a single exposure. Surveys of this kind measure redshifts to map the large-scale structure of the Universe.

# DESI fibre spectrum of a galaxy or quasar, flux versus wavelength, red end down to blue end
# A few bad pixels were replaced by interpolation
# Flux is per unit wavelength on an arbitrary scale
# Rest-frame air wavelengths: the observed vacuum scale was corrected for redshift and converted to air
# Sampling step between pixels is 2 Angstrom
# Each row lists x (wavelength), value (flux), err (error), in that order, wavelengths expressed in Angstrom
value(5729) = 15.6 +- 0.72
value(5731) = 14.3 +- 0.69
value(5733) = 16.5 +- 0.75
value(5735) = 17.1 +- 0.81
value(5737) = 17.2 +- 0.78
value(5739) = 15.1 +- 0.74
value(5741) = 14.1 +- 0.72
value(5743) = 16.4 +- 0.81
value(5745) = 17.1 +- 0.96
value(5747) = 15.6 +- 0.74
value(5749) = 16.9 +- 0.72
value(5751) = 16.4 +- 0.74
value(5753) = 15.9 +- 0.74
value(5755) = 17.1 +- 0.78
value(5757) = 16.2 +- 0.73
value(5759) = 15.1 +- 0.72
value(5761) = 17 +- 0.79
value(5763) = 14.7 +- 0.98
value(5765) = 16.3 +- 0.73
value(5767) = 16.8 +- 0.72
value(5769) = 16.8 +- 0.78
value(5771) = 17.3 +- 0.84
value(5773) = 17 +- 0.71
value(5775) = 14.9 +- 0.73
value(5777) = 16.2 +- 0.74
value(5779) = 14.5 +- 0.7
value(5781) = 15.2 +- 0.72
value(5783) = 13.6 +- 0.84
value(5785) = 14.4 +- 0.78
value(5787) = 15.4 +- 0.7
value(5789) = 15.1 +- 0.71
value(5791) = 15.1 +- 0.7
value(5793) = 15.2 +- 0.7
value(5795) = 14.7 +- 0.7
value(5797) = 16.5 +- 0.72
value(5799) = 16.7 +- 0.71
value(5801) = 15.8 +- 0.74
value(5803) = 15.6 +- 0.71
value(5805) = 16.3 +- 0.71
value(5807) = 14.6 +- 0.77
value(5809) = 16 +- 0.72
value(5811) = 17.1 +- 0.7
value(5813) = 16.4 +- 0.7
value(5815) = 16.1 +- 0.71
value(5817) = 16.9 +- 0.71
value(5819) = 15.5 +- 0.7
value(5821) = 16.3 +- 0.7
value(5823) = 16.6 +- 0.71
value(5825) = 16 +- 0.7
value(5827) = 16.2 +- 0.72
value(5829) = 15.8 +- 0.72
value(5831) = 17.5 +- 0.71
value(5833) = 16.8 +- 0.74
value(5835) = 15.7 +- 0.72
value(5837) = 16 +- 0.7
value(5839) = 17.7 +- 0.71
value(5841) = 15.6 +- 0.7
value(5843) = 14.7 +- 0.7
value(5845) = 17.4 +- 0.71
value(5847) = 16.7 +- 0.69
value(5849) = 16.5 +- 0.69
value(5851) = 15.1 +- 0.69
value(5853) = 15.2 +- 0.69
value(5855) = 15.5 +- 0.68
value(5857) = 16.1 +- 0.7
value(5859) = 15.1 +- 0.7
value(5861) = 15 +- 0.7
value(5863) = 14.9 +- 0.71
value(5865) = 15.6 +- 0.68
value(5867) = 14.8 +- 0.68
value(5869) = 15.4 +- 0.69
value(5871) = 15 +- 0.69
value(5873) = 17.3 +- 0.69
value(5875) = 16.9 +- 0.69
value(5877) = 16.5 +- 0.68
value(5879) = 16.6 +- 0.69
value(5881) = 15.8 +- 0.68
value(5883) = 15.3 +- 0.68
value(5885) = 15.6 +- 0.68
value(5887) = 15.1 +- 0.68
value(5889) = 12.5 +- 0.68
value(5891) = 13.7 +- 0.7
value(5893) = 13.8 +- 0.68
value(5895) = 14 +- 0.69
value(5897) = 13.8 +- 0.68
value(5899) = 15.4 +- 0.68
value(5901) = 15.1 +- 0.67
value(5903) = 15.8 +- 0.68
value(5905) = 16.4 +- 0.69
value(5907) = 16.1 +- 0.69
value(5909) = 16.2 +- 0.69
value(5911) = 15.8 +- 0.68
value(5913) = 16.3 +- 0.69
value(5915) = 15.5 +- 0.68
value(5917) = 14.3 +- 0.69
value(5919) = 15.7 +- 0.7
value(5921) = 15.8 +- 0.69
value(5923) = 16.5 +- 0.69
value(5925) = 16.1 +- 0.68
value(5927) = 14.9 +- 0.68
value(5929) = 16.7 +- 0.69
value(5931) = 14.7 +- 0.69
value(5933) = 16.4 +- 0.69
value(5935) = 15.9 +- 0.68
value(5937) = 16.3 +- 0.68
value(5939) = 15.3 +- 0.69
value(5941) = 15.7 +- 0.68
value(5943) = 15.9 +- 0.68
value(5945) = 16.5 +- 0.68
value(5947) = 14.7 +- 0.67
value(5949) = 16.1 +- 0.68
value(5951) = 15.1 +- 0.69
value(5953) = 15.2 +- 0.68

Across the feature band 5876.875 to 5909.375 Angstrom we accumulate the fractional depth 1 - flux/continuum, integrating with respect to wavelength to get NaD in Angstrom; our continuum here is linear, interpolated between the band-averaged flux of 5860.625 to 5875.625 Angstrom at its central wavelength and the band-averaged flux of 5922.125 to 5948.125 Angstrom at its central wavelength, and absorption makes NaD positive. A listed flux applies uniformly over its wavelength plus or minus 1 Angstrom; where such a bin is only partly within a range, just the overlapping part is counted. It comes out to 1.2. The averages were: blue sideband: 15.6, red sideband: 15.8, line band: 15.1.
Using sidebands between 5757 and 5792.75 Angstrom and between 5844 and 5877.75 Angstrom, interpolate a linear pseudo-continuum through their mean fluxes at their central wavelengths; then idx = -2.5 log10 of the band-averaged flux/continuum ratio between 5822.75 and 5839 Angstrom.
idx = -0.04 mag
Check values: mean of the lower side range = 15.6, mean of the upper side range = 15.8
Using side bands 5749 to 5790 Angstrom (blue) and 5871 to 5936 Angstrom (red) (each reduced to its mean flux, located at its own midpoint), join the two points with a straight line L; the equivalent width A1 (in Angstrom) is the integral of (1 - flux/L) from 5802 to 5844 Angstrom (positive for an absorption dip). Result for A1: -1.2 Angstrom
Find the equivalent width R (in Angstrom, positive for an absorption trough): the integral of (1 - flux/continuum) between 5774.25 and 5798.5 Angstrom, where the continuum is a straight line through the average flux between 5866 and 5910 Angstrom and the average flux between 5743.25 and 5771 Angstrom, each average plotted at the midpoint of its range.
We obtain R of 1.5 Angstrom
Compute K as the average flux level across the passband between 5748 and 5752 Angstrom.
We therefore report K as 16.6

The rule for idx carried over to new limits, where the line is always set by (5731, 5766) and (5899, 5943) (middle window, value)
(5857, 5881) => 0.01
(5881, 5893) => 0.10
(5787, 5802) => 0.03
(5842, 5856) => 0.00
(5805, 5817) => -0.01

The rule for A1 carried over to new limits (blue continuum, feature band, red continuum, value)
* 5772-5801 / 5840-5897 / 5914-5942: 0.6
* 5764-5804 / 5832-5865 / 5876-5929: -0.8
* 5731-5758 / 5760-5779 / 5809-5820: 0.0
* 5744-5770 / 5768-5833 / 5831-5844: 1.5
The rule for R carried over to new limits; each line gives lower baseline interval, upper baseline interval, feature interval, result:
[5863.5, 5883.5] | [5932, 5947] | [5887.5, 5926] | 1.7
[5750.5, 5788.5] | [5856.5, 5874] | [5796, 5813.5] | -0.5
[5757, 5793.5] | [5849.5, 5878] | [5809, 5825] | -0.8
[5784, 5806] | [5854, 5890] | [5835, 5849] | -0.7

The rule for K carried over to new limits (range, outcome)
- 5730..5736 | 16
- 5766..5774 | 17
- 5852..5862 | 15.4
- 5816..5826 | 16.3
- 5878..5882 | 16.2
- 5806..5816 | 16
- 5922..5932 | 15.8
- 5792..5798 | 15.5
